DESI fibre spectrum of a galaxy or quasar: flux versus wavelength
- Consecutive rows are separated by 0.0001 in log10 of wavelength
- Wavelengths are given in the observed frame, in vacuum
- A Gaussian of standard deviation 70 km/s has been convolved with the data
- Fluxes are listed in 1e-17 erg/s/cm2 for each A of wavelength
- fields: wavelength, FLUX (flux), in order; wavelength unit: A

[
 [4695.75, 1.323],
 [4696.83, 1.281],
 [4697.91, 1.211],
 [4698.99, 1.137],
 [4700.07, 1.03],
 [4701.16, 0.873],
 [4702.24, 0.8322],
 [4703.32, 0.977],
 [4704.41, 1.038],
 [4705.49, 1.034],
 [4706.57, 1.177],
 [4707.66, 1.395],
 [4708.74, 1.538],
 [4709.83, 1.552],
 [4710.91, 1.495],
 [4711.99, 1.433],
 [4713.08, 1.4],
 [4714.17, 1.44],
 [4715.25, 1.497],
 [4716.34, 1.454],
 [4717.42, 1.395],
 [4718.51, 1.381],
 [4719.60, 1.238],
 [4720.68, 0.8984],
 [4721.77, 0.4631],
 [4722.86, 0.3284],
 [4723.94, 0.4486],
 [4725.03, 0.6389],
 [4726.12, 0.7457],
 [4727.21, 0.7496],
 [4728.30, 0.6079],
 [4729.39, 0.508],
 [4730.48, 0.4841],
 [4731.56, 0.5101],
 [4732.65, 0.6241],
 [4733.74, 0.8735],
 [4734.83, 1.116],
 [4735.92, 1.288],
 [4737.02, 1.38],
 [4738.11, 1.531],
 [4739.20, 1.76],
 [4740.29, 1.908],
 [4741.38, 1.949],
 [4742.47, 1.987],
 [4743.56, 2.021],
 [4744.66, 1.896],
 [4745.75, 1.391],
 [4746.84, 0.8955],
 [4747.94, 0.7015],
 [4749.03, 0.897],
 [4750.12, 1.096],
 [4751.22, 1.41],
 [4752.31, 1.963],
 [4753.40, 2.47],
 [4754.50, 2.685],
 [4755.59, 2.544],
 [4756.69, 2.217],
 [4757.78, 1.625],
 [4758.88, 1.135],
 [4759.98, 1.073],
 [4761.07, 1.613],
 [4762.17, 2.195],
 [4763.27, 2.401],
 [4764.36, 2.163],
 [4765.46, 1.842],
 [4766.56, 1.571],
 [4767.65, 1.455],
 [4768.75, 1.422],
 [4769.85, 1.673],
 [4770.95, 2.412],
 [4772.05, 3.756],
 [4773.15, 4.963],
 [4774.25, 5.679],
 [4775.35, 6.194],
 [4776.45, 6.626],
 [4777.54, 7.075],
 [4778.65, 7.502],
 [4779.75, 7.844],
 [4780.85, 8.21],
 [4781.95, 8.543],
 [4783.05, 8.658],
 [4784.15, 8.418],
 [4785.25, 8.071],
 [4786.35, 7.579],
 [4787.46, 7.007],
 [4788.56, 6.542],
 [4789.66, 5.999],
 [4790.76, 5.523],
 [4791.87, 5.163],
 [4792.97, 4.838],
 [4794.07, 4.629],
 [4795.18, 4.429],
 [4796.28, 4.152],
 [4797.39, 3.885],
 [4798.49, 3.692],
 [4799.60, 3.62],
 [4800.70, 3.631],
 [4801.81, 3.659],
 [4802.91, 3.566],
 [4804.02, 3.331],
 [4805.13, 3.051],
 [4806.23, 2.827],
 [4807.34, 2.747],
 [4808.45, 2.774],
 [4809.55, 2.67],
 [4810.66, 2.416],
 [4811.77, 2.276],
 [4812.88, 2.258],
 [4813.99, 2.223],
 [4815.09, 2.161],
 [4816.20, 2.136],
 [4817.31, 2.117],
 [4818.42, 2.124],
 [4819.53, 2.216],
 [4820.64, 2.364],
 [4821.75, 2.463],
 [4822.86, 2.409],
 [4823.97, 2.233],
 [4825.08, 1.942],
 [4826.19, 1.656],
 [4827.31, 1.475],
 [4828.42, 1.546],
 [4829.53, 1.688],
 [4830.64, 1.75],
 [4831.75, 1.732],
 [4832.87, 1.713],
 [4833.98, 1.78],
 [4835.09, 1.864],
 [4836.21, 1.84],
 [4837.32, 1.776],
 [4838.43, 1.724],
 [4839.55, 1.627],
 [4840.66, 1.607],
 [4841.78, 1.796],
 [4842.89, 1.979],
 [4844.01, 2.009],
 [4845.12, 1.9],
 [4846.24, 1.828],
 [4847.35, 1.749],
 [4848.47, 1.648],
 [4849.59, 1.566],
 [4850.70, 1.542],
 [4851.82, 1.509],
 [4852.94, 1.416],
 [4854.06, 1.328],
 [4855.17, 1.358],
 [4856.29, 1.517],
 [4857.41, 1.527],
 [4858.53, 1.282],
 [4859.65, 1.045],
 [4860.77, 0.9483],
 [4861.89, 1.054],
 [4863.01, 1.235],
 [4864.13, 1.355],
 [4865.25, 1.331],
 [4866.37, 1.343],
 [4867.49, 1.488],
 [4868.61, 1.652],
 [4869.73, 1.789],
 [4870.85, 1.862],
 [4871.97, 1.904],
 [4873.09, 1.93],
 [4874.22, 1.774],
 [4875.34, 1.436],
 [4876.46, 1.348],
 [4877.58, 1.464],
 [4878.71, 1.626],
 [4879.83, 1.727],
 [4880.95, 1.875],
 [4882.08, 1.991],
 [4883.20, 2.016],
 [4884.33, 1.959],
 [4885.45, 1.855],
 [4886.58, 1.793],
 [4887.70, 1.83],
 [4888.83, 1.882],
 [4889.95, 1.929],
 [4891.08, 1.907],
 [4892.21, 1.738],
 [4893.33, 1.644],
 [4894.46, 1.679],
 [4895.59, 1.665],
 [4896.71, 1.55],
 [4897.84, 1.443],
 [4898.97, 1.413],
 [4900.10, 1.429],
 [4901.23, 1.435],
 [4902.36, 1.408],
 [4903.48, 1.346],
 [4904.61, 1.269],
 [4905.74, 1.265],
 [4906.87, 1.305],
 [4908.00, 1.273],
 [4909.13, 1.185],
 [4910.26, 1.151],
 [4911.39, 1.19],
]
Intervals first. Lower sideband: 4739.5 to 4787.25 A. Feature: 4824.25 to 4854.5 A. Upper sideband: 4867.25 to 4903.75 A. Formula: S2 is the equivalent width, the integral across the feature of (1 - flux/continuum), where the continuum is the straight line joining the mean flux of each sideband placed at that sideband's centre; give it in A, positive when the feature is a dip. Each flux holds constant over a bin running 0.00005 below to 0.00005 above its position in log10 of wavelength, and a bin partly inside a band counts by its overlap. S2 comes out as 8.5 A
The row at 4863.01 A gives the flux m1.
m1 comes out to 1.235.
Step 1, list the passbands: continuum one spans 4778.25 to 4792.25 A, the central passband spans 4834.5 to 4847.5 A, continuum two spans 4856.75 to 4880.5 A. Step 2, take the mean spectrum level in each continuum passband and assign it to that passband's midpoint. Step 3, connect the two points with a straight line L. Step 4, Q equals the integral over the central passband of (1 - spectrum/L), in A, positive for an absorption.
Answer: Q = 6.1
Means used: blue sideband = 7.34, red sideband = 1.48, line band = 1.81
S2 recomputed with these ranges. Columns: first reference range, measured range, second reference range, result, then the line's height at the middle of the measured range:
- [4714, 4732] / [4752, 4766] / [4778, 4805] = 5.7 A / 3.42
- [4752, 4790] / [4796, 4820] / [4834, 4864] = 1.6 A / 3.05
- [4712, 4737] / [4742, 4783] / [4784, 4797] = 9.9 A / 3.81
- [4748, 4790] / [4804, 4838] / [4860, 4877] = 7.3 A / 2.73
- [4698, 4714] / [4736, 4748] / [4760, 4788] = 5.9 A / 3.18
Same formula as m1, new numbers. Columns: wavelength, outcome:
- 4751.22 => 1.41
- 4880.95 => 1.875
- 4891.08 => 1.907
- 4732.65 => 0.6241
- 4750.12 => 1.096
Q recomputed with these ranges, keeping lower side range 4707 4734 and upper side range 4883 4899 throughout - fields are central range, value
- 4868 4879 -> 0.0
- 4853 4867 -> 2.9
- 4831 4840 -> -1.5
